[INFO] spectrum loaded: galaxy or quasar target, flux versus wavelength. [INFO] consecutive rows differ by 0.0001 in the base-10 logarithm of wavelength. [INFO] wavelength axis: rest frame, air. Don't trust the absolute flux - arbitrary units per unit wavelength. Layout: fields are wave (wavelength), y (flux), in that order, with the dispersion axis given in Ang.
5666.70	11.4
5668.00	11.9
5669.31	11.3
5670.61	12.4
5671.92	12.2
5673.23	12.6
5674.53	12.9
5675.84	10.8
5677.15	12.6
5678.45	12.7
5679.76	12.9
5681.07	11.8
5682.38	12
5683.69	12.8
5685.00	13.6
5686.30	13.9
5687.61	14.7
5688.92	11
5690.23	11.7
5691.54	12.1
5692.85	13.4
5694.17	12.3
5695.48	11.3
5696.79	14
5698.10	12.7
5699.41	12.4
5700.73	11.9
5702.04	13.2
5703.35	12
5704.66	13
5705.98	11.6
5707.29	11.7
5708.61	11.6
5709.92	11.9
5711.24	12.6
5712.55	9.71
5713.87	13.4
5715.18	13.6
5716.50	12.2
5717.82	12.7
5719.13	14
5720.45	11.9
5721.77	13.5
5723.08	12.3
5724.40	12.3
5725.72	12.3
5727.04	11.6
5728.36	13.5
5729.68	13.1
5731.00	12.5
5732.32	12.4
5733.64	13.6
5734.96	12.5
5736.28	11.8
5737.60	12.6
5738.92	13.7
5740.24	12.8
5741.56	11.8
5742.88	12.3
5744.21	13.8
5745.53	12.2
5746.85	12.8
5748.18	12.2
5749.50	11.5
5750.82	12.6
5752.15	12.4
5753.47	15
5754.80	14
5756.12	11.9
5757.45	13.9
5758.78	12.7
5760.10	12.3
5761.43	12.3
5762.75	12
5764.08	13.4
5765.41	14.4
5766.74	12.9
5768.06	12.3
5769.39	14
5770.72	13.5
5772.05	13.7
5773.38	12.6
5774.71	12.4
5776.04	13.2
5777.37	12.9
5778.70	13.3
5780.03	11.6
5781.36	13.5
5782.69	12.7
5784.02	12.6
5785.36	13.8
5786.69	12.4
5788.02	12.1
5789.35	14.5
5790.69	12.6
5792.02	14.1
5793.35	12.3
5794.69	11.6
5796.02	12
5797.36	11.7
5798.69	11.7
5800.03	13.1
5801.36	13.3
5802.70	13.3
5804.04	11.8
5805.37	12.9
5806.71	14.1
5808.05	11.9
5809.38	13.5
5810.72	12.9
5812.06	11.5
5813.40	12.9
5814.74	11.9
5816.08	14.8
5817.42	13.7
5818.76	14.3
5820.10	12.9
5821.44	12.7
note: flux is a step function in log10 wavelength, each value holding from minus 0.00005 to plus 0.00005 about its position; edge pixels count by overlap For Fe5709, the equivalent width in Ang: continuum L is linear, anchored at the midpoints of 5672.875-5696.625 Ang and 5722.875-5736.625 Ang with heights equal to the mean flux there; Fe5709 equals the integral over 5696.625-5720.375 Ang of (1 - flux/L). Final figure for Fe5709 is 0.3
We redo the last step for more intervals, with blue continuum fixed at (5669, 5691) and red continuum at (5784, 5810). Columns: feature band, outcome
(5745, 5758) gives -0.20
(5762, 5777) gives -0.49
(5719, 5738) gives -0.03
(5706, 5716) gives 0.41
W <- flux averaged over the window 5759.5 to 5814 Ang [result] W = 12.8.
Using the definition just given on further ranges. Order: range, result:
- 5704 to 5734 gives 12.5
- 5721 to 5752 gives 12.6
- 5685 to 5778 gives 12.7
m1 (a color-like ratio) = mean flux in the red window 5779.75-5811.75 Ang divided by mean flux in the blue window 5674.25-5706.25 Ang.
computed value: 1.0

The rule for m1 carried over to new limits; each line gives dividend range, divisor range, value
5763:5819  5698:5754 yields 1.03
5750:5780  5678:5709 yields 1.04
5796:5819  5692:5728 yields 1.03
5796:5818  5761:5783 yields 0.98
